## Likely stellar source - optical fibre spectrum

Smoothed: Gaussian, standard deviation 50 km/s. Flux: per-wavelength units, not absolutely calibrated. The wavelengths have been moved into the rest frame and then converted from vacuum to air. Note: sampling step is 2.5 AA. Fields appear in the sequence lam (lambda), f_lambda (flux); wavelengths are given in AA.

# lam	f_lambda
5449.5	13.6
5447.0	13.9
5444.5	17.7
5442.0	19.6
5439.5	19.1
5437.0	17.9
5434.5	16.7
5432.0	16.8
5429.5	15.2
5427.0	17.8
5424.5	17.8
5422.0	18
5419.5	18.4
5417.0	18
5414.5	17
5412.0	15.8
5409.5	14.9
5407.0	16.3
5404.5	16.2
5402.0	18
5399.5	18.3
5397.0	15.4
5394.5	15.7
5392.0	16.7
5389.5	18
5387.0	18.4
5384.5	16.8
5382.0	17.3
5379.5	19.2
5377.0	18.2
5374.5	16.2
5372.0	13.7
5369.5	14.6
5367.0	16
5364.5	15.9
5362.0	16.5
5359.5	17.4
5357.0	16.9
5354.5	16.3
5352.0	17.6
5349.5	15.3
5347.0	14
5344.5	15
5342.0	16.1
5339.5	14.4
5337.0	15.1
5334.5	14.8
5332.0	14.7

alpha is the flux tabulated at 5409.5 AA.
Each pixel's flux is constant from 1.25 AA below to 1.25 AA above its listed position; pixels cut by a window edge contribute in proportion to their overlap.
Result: 14.9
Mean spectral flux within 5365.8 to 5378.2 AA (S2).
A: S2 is 15.7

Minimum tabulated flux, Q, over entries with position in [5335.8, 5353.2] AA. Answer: 14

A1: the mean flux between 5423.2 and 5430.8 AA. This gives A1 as 16.9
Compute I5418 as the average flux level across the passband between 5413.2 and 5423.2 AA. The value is 17.8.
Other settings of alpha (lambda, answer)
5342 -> 16.1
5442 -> 19.6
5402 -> 18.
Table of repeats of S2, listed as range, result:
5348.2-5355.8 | 16.4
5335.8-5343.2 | 15.2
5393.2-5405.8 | 16.7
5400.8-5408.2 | 16.8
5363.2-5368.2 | 16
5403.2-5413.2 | 15.8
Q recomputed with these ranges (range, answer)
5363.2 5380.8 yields 13.7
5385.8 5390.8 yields 18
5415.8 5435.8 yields 15.2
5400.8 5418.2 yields 14.9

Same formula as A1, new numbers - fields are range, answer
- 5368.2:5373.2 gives 14.2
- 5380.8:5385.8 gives 17.1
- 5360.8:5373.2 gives 15.3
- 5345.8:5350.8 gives 14.7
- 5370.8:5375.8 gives 15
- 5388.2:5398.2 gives 16.5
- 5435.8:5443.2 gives 18.9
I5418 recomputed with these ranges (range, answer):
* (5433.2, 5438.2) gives 17.3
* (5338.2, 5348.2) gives 14.9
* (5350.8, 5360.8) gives 17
